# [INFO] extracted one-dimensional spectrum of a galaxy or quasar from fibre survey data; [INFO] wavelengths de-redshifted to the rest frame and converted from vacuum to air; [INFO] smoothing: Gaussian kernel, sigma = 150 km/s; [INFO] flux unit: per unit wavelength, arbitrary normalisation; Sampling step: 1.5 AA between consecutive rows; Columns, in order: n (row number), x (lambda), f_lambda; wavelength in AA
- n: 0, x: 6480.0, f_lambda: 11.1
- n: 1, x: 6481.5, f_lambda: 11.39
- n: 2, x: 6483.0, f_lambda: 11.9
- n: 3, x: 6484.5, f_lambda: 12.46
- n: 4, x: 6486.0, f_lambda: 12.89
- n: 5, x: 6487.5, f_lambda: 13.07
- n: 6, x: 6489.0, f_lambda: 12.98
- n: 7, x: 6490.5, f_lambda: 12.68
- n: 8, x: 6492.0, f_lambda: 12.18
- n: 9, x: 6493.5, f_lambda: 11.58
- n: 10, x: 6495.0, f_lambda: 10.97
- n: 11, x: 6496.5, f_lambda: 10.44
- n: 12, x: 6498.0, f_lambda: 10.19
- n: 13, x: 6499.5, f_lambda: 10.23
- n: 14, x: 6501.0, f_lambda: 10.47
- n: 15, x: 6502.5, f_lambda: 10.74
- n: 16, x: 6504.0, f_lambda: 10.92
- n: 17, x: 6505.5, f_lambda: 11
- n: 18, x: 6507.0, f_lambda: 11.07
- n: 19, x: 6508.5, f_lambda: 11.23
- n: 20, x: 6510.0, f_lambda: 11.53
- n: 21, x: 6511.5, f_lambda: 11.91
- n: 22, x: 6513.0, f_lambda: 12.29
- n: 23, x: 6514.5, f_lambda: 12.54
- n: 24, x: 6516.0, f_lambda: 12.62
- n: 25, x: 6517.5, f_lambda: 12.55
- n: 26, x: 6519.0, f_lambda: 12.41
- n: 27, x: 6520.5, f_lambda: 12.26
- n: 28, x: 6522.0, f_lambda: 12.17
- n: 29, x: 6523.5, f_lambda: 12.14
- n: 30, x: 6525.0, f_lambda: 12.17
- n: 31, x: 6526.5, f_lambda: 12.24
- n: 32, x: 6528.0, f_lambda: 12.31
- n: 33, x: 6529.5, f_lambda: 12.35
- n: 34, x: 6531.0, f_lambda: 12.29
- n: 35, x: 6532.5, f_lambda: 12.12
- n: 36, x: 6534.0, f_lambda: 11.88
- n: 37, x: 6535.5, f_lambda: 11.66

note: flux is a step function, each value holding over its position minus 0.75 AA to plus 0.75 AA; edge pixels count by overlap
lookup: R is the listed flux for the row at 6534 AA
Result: 11.88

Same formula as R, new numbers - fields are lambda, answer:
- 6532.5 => 12.12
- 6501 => 10.47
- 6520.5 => 12.26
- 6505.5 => 11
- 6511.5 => 11.91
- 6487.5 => 13.07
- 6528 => 12.31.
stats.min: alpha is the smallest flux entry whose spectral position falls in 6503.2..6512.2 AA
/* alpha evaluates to 10.92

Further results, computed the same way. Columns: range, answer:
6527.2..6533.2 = 12.12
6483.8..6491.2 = 12.46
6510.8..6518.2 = 11.91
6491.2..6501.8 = 10.19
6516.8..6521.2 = 12.26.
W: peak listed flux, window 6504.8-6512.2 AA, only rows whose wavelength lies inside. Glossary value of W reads 11.91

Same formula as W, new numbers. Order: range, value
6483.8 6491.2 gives 13.07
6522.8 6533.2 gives 12.35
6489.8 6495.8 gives 12.68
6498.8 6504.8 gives 10.92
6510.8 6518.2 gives 12.62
